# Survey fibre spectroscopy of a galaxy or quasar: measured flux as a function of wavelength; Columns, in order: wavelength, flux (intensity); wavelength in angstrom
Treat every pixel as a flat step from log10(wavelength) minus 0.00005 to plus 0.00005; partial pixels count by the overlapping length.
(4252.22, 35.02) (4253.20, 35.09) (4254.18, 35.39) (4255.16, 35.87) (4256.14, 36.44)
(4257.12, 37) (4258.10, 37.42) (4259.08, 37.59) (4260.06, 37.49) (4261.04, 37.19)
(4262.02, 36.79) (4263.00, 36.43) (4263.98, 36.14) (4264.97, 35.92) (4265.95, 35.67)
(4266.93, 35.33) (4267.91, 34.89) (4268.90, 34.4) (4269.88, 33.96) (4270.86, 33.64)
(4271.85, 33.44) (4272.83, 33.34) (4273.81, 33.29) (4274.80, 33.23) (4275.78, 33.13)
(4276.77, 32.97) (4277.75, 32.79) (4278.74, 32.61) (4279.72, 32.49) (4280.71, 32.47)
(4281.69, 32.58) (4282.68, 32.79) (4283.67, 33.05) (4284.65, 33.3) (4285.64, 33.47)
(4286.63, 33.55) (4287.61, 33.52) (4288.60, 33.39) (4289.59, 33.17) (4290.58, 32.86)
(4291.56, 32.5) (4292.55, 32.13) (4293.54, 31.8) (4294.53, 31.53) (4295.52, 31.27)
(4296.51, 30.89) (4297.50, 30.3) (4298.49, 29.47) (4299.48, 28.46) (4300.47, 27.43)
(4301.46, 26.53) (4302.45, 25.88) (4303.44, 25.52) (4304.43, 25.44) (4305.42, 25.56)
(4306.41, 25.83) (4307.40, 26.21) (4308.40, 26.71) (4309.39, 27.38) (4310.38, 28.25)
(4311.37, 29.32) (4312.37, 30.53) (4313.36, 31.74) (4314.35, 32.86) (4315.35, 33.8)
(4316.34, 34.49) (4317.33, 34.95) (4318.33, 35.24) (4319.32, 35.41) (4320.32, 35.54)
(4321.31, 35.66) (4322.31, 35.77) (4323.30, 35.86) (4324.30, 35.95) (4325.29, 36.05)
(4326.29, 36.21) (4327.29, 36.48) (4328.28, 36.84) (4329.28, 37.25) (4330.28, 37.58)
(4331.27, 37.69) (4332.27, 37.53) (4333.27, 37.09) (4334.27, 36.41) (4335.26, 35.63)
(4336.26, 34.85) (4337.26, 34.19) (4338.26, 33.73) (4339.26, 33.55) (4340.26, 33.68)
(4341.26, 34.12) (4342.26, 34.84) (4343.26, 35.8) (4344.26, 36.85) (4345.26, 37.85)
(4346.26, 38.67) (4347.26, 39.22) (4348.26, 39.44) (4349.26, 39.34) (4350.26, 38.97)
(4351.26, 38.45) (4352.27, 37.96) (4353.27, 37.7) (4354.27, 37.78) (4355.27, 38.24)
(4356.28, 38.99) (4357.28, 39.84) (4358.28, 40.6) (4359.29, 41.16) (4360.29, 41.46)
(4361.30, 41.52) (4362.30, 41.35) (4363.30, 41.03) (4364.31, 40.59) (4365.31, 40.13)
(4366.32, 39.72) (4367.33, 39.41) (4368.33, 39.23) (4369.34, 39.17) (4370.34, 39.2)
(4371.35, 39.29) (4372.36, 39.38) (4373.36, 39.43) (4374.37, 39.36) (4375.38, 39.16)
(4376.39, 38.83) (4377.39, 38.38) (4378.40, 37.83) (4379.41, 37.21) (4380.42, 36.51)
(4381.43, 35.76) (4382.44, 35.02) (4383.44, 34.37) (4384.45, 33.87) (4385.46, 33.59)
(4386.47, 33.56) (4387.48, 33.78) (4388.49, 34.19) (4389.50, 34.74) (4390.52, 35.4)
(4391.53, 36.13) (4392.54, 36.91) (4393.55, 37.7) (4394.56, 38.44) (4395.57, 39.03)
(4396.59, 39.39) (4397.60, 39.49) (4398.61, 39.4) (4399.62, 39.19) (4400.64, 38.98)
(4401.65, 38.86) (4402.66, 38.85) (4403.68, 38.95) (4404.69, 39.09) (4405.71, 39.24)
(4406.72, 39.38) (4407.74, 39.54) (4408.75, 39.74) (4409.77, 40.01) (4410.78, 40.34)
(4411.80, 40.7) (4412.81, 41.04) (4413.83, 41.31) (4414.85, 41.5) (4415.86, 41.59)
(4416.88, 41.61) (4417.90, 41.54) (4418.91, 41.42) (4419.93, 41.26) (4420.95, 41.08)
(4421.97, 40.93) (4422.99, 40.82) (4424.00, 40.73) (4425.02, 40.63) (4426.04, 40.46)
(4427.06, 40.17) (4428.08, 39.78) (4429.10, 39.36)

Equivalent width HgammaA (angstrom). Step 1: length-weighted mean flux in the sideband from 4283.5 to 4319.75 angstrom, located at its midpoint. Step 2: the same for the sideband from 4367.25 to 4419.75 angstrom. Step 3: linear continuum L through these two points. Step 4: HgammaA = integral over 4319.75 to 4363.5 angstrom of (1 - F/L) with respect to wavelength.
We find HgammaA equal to -4.3 angstrom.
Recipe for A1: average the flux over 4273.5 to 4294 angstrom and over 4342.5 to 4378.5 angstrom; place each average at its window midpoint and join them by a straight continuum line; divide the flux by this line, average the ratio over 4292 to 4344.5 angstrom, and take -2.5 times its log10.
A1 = 0.10 mag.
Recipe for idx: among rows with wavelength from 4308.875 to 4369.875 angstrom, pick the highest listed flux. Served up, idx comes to 41.52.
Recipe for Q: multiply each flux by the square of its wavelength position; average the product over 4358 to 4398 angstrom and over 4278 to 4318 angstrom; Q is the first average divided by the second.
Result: 1.29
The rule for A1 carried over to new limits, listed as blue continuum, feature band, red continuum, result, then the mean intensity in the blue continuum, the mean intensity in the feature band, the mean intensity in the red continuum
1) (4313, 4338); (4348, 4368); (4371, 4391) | -0.102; 35.6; 39.7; 36.5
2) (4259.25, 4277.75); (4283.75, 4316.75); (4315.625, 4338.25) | 0.175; 34.8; 30.2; 36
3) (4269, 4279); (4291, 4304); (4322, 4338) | 0.171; 33.3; 29.5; 36.3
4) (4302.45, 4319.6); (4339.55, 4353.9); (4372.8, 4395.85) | -0.131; 29.8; 37.3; 36.5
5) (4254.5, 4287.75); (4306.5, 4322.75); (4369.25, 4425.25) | 0.129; 34.6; 31.9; 38.6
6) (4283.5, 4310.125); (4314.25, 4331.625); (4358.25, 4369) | -0.056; 29.8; 35.8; 40.5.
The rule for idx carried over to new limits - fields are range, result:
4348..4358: 39.84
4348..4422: 41.61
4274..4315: 33.55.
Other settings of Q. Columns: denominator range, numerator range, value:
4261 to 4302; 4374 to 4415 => 1.21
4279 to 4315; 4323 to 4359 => 1.25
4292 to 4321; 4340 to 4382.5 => 1.32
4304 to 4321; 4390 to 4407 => 1.31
